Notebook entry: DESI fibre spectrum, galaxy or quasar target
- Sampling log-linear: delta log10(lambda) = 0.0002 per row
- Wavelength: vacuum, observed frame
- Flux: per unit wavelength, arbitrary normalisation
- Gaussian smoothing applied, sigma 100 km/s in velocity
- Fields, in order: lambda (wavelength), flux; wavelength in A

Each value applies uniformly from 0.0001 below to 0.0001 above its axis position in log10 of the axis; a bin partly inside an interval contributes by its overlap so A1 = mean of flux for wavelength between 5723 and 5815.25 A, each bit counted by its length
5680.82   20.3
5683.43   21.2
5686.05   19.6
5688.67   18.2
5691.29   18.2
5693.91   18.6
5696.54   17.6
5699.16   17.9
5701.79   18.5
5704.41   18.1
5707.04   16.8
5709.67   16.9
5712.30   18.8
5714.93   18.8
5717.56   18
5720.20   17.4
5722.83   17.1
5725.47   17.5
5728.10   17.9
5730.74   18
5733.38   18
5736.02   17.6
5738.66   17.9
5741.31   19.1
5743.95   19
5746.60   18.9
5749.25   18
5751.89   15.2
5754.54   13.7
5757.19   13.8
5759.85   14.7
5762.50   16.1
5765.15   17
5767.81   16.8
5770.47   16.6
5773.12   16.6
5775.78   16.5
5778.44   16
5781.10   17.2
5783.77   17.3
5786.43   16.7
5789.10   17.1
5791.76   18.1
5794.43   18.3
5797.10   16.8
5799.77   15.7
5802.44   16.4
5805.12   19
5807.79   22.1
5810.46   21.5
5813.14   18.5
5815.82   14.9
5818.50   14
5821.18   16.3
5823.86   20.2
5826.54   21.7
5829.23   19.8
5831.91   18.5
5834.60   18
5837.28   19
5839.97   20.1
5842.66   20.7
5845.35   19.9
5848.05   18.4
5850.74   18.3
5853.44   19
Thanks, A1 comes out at 17.3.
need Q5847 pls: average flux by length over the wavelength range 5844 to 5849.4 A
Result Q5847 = 19.1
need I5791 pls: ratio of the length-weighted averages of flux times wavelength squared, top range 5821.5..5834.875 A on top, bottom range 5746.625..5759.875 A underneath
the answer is 1.29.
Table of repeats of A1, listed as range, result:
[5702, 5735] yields 17.8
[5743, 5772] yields 16.3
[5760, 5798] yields 16.9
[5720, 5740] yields 17.7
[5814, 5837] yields 18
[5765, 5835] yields 17.7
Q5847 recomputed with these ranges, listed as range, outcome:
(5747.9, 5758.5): 15.2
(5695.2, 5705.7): 18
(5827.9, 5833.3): 19.1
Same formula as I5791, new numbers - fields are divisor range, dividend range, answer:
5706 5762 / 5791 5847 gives 1.11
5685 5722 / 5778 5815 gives 1.02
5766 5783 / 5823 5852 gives 1.20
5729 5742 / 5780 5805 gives 0.97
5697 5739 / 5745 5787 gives 0.93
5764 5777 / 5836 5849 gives 1.21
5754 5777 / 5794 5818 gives 1.15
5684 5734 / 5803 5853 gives 1.09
